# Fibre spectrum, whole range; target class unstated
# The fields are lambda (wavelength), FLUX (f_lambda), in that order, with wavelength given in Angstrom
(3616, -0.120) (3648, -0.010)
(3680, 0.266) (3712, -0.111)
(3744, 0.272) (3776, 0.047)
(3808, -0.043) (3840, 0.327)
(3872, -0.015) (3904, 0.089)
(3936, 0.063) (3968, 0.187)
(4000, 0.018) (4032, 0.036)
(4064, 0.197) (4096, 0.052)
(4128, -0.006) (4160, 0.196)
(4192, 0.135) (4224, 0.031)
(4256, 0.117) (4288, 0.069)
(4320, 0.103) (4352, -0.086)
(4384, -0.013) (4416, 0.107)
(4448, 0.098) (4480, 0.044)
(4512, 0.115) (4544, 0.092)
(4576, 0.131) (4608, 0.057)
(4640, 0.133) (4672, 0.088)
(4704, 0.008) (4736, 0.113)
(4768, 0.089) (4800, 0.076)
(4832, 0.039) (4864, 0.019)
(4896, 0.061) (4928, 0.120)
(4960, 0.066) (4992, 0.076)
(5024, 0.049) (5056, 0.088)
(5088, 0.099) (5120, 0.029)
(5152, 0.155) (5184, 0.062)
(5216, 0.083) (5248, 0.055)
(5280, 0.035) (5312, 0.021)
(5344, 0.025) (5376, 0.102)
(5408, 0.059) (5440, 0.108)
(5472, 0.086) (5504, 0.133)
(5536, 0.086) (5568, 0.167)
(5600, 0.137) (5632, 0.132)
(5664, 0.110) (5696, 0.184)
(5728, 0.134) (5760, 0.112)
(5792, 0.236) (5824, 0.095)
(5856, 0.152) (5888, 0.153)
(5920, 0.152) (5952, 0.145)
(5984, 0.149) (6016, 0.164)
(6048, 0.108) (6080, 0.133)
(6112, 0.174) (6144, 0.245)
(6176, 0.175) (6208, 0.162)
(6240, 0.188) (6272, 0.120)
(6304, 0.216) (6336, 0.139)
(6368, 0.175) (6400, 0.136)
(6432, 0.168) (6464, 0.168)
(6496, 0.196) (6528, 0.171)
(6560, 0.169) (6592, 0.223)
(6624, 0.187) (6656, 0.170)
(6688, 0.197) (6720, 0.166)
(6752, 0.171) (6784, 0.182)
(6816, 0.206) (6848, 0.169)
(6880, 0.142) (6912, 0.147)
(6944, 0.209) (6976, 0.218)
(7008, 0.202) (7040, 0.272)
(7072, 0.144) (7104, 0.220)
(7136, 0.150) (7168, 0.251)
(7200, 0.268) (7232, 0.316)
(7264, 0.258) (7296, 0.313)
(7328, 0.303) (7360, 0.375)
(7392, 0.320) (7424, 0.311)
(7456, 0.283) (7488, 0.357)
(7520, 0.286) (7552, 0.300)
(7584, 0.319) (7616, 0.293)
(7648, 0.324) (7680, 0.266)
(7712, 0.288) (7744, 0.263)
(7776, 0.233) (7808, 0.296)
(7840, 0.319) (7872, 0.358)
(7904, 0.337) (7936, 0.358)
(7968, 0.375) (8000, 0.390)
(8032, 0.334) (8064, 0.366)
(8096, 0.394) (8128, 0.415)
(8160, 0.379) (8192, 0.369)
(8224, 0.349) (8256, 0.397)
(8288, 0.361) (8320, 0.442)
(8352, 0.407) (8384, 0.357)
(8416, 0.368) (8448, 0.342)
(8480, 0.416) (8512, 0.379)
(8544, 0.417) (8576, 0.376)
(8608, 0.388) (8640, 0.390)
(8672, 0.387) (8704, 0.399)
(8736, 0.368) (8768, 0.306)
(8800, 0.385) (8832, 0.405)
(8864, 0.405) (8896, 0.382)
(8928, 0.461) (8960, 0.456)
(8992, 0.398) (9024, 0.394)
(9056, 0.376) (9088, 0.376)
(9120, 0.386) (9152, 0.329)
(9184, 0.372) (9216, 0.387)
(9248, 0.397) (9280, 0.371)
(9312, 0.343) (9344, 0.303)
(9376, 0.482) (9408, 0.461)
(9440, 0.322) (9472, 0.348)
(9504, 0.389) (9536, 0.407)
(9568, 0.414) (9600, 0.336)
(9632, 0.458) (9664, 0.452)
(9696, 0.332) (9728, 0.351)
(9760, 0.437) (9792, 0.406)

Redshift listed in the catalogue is 0.80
